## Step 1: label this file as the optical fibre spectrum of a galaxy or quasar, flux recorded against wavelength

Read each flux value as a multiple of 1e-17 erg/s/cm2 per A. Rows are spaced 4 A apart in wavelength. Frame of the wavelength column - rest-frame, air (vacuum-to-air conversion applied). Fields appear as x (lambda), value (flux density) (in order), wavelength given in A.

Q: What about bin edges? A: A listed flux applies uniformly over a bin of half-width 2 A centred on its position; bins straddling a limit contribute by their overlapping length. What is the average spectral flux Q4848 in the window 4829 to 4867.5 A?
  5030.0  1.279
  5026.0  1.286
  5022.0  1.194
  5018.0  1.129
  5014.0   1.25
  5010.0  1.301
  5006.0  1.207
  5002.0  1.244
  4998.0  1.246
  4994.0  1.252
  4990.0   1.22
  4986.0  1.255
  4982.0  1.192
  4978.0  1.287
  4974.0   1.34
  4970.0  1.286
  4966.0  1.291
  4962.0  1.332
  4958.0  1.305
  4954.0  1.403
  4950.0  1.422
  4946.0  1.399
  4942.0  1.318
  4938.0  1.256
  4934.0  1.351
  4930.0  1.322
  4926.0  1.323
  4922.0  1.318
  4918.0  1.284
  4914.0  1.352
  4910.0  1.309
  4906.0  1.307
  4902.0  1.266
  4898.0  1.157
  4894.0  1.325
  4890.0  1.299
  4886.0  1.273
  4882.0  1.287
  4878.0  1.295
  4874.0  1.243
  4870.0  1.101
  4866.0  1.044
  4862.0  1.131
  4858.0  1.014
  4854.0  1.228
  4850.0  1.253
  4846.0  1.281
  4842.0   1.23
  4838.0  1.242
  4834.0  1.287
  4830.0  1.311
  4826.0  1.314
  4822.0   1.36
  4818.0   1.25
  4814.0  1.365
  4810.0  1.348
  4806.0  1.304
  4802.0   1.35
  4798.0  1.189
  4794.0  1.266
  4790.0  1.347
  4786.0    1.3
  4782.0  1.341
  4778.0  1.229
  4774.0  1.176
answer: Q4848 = 1.2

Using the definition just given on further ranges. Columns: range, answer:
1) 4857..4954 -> 1.27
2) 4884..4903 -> 1.26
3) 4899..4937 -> 1.31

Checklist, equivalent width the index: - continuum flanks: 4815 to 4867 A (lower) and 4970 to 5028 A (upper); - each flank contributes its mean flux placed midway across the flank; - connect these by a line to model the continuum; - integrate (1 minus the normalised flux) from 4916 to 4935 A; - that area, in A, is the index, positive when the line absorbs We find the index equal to -1.2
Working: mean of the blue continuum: 1.23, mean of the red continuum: 1.24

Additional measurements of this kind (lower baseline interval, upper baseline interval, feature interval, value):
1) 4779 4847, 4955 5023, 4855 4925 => 2.4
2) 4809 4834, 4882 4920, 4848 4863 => 1.7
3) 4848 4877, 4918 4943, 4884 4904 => -0.6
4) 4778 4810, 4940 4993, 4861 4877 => 2.0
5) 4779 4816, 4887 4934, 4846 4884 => 3.5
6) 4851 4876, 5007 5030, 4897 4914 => -1.7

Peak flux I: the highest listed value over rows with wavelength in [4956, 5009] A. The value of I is 1.34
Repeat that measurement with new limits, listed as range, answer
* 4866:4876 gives 1.243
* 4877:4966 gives 1.422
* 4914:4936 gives 1.352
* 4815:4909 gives 1.36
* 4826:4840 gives 1.314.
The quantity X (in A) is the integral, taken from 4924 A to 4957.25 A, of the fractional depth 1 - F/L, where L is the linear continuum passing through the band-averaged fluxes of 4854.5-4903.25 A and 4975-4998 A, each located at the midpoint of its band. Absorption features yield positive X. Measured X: -3.3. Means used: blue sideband 1.2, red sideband 1.25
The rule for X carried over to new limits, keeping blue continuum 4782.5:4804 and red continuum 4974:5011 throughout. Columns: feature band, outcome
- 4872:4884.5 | 0.0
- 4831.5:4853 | 0.4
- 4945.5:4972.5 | -1.9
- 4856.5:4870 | 2.2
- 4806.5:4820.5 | -0.3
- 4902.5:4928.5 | -1.0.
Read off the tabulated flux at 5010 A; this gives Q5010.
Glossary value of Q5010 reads 1.301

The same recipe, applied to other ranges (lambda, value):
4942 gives 1.318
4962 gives 1.332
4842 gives 1.23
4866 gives 1.044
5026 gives 1.286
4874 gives 1.243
